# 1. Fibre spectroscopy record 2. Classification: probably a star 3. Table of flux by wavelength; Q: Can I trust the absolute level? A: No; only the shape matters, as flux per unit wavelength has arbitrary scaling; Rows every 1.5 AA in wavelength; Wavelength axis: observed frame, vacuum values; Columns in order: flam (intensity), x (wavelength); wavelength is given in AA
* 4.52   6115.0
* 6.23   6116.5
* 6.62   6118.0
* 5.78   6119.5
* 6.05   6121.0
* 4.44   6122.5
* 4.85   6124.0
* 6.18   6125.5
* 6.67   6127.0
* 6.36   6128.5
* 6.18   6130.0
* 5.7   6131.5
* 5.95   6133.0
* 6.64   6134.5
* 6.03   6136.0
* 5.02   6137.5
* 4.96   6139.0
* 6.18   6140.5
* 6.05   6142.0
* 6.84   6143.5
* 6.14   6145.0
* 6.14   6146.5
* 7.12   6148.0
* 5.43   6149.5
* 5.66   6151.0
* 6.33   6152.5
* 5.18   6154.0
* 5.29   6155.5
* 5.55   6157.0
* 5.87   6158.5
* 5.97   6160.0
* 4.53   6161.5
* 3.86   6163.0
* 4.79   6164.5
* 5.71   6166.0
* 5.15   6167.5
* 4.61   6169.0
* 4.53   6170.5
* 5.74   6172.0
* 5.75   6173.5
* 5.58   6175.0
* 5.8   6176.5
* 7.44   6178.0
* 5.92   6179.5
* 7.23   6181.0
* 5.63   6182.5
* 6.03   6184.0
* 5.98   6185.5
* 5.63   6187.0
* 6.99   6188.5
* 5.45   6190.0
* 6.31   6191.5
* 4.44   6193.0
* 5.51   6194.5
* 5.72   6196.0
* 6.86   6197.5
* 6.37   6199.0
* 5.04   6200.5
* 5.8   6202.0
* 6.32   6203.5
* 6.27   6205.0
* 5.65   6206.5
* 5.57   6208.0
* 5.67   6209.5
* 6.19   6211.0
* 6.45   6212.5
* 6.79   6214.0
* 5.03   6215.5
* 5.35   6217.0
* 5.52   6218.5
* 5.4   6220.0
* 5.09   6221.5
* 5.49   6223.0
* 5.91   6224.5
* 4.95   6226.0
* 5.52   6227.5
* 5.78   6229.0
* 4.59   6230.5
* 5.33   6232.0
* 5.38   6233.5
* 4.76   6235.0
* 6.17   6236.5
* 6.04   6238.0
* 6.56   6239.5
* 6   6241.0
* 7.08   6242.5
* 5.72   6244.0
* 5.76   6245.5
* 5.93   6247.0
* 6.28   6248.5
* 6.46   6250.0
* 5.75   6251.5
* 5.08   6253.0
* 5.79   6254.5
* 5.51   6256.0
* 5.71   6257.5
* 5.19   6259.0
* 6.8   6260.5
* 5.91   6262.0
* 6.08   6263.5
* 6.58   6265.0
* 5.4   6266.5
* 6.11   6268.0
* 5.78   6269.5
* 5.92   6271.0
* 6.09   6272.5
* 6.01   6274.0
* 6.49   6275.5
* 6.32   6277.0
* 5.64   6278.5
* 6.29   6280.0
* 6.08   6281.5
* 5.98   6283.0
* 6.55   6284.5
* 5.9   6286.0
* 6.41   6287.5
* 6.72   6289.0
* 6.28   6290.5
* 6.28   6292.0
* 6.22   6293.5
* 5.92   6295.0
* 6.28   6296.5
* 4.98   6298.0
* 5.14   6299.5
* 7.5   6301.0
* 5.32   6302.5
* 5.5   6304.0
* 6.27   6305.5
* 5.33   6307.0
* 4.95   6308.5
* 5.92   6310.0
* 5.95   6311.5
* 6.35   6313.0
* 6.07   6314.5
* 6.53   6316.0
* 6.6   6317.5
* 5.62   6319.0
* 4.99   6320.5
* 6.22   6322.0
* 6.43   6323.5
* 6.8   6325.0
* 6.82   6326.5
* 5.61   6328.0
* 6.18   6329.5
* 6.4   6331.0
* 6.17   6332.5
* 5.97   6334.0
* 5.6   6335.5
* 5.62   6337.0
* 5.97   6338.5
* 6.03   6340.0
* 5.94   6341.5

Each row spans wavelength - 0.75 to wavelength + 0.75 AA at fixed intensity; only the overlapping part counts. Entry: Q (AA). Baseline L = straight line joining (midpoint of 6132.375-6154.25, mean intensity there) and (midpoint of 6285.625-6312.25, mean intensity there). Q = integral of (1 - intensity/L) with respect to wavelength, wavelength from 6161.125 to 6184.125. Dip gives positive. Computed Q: 1.8 AA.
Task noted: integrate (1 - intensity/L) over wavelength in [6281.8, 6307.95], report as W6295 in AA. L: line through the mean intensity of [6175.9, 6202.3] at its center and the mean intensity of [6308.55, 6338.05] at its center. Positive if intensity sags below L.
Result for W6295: 0.1 AA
